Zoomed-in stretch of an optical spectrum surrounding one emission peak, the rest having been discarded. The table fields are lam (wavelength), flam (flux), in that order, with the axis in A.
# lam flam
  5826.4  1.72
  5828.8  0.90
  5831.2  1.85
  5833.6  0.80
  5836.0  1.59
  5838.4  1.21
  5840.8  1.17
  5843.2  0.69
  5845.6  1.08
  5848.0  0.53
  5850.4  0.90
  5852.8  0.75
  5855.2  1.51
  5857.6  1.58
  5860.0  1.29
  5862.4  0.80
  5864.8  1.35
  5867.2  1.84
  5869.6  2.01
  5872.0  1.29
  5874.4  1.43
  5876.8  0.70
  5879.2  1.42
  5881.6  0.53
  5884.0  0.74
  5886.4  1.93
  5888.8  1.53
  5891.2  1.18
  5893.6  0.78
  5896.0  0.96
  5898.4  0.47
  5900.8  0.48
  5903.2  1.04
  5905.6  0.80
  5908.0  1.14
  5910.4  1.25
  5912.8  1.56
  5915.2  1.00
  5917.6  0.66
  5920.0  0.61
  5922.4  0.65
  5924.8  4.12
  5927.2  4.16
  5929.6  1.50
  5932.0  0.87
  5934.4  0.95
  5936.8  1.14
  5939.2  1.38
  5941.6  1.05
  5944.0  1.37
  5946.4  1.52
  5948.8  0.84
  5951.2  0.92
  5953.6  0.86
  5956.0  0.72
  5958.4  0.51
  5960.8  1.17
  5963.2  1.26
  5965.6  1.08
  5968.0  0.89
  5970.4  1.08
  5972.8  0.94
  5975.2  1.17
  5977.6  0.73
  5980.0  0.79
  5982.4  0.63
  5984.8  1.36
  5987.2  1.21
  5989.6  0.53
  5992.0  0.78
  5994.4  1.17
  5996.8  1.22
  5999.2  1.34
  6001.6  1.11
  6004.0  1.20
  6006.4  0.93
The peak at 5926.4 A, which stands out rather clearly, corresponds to [O III] 5007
